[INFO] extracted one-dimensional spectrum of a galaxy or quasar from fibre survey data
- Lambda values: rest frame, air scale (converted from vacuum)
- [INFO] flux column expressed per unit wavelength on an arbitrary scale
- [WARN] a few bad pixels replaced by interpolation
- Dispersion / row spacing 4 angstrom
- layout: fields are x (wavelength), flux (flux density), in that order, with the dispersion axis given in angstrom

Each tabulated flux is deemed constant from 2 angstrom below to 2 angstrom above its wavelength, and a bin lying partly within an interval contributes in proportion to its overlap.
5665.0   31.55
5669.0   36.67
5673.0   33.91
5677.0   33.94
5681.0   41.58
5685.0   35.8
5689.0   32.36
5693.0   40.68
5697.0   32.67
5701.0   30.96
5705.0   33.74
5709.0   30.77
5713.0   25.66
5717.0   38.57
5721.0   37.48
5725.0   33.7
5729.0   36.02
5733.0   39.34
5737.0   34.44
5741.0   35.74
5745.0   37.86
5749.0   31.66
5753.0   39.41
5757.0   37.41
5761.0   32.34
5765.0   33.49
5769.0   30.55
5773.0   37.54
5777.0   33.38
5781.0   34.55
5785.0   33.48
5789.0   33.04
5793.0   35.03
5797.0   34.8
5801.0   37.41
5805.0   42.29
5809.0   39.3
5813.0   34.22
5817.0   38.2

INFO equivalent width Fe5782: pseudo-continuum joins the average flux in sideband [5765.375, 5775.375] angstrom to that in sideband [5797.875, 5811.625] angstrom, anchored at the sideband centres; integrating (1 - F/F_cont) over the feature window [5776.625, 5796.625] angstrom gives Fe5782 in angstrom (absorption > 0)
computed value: 1.3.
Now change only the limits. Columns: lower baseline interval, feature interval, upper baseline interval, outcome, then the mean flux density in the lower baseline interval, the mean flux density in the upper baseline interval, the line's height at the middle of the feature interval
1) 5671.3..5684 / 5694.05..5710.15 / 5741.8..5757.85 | 1.7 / 36.5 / 36.5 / 36.5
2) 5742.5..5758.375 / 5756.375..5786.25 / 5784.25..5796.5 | 1.1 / 36.5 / 34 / 35.2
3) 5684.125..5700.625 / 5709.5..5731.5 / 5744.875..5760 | 0.8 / 34.9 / 36.1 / 35.5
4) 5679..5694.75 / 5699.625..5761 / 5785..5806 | 3.5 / 37.6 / 35.9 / 36.9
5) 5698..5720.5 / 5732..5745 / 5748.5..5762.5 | -0.8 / 32.3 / 35.7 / 34.5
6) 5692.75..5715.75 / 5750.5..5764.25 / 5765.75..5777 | -1.0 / 32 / 33.9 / 33.5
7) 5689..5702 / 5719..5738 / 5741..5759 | -0.3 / 34.7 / 36.5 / 35.8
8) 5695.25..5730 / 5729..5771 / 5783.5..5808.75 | -0.9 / 33.2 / 36.3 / 34.6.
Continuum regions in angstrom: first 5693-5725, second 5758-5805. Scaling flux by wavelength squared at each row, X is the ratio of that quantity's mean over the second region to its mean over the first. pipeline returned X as 1.06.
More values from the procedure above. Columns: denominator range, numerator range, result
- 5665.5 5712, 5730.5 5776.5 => 1.05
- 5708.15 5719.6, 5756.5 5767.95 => 1.07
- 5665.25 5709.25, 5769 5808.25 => 1.06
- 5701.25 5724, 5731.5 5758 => 1.11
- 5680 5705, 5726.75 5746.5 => 1.05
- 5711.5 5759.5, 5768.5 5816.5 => 1.02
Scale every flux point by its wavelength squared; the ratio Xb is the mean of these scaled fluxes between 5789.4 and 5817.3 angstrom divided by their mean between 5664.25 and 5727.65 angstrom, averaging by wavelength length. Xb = 1.12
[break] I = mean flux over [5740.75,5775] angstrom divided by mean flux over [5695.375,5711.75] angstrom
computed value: 1.11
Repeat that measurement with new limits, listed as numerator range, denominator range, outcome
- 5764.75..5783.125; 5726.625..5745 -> 0.93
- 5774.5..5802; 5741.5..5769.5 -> 0.99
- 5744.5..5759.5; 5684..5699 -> 1.03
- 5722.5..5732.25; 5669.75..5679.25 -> 1.03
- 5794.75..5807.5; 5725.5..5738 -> 1.05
